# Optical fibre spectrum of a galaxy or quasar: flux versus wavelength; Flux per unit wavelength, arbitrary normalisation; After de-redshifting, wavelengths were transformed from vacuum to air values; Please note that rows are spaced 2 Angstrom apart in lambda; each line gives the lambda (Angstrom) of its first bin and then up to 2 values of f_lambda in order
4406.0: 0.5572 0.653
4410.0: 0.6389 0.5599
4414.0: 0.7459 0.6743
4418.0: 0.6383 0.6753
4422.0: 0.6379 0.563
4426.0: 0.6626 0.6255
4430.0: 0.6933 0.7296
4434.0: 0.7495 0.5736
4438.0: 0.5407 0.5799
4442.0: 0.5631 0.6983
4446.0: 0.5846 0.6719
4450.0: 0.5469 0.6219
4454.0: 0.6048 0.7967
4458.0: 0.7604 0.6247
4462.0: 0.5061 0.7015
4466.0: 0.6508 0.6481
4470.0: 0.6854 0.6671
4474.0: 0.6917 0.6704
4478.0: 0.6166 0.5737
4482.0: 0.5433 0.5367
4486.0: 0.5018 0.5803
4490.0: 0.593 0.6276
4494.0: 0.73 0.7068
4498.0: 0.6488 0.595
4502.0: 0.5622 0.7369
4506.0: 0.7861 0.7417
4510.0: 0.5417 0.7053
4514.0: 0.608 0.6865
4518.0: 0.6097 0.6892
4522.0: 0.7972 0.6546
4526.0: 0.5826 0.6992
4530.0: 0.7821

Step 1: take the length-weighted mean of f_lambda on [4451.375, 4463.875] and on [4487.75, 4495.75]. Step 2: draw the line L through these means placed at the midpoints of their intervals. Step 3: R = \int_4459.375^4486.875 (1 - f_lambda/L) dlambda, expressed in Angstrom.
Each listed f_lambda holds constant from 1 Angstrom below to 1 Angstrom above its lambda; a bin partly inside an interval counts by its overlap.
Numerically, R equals 1.5 Angstrom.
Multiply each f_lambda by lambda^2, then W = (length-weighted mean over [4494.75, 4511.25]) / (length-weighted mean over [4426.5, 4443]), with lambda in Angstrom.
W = 1.1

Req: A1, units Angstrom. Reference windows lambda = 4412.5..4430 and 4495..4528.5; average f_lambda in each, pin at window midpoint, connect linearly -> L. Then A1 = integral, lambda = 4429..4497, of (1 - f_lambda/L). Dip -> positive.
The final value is 2.56 Angstrom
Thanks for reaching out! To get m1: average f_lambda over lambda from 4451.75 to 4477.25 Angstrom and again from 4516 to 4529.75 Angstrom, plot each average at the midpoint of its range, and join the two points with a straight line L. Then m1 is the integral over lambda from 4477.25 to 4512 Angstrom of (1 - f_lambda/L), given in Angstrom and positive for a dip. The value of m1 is 2.33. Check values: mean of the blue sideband 0.665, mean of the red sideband 0.679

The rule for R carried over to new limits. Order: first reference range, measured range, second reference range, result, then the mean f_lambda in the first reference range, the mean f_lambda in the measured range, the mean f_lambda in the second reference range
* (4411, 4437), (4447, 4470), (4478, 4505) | -0.6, 0.656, 0.65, 0.611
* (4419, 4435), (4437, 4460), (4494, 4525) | 1.2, 0.667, 0.633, 0.673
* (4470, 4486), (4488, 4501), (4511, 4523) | -0.1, 0.612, 0.645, 0.683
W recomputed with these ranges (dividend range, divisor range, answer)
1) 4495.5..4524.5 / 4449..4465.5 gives 1.06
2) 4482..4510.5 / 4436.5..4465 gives 1.03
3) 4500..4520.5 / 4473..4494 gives 1.12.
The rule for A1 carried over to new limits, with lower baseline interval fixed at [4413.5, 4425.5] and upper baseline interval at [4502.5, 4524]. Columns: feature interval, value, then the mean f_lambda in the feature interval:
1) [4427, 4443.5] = 0.6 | 0.634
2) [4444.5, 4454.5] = 0.8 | 0.611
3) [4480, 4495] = 2.0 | 0.587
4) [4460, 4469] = 0.6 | 0.626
